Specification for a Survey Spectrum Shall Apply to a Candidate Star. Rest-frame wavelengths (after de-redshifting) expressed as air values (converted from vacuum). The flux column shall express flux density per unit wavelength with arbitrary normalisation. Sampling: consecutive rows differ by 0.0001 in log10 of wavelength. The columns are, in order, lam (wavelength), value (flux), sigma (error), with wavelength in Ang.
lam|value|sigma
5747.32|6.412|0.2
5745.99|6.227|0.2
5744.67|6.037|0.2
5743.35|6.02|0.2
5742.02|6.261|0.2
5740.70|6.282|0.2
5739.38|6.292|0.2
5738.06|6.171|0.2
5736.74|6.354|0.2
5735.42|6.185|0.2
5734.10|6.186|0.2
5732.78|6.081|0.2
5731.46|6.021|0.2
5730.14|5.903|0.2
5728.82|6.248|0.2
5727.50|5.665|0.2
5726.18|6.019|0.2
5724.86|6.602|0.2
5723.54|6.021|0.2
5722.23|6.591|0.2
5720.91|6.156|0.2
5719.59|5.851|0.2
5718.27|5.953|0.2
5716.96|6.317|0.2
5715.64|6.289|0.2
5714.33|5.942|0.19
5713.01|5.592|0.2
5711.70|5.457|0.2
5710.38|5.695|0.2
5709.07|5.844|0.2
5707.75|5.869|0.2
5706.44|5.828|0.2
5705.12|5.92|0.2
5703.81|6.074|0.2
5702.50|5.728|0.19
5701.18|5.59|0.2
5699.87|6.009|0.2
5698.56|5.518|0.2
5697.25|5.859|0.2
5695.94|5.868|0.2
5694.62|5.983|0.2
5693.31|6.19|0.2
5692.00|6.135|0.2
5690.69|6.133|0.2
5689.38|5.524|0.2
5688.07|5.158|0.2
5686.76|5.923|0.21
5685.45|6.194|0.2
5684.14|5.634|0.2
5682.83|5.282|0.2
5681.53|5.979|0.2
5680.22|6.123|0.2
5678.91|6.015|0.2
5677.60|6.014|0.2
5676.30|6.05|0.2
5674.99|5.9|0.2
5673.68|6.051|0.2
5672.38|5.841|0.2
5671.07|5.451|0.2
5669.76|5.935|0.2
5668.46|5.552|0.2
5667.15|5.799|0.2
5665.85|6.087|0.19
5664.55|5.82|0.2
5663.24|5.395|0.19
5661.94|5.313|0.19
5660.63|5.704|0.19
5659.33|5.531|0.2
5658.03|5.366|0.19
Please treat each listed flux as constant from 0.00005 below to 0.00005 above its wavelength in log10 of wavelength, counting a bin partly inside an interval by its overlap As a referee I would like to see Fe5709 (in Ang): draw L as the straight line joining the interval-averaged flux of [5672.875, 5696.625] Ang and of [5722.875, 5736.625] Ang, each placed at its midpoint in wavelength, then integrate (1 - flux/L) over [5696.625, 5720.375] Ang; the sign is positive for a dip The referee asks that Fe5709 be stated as 0.6 Ang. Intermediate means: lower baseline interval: 5.9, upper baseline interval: 6.1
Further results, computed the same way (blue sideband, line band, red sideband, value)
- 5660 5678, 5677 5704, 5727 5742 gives 0.21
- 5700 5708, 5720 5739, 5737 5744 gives -0.17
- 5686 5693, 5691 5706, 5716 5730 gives -0.03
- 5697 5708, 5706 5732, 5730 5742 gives 0.02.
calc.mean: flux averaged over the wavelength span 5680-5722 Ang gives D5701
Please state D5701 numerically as 5.87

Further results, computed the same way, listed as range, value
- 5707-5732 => 6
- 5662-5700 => 5.83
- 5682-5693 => 5.77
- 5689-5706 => 5.89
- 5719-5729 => 6.14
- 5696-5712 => 5.79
